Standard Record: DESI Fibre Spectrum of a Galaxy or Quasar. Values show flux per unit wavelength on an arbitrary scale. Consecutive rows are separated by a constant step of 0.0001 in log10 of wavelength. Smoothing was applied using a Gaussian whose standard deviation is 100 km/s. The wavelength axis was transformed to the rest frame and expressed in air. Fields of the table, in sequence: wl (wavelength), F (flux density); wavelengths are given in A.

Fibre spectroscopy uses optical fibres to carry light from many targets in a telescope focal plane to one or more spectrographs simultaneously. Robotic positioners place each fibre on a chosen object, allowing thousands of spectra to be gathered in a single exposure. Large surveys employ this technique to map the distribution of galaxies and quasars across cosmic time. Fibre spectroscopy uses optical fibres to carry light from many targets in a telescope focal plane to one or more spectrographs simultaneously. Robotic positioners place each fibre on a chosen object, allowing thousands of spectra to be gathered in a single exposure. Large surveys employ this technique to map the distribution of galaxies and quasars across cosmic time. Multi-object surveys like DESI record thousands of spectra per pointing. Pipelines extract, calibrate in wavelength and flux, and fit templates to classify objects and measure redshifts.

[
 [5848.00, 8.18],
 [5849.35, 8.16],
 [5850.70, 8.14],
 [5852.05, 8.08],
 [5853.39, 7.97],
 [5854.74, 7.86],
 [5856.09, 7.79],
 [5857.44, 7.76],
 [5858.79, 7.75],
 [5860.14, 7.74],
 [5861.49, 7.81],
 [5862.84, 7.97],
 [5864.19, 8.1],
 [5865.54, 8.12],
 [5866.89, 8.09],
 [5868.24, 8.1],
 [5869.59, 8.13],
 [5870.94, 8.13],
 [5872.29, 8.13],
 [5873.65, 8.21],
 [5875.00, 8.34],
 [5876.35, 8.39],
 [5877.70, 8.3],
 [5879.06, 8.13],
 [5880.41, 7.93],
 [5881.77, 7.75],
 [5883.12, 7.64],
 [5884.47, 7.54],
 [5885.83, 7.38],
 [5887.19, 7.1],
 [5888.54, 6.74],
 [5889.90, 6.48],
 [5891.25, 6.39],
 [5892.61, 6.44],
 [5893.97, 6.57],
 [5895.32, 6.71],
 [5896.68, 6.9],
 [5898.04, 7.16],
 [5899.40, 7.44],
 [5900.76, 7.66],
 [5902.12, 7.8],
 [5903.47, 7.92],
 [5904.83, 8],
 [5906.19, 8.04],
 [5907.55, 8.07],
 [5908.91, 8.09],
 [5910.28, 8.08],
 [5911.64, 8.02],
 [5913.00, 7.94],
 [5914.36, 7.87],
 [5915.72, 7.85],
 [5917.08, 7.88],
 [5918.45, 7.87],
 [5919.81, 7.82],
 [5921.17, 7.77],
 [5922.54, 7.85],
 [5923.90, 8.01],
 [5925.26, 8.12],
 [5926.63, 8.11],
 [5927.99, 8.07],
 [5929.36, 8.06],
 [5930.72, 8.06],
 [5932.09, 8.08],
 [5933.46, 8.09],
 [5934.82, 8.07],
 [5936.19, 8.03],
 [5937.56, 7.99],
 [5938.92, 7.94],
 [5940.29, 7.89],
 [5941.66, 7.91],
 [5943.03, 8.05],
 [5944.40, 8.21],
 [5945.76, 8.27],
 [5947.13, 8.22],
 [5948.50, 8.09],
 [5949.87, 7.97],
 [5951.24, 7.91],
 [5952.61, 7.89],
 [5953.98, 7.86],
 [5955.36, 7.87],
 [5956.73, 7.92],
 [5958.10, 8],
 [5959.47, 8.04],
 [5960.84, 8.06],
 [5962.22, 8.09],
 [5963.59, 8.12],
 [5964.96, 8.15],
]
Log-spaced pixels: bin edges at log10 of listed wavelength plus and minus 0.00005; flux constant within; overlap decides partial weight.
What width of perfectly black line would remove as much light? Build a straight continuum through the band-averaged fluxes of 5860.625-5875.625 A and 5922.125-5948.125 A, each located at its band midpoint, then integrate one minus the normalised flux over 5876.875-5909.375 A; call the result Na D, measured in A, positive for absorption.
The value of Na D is 2.7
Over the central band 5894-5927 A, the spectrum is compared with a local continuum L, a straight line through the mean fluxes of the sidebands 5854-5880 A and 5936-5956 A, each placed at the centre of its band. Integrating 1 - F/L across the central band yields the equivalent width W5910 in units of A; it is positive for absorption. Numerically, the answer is 1.1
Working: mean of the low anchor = 8.04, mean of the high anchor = 8.01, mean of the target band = 7.76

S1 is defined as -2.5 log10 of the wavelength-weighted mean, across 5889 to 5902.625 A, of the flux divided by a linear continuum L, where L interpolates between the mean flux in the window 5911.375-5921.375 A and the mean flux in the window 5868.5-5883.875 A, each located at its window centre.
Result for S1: 0.15 mag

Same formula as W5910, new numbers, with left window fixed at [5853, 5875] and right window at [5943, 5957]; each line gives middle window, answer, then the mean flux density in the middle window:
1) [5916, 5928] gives 0.1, 7.94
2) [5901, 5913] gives 0.0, 7.99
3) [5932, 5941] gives 0.0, 8.01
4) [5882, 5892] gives 1.2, 7.07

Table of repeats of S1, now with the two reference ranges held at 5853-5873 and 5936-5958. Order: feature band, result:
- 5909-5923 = 0.01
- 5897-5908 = 0.03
